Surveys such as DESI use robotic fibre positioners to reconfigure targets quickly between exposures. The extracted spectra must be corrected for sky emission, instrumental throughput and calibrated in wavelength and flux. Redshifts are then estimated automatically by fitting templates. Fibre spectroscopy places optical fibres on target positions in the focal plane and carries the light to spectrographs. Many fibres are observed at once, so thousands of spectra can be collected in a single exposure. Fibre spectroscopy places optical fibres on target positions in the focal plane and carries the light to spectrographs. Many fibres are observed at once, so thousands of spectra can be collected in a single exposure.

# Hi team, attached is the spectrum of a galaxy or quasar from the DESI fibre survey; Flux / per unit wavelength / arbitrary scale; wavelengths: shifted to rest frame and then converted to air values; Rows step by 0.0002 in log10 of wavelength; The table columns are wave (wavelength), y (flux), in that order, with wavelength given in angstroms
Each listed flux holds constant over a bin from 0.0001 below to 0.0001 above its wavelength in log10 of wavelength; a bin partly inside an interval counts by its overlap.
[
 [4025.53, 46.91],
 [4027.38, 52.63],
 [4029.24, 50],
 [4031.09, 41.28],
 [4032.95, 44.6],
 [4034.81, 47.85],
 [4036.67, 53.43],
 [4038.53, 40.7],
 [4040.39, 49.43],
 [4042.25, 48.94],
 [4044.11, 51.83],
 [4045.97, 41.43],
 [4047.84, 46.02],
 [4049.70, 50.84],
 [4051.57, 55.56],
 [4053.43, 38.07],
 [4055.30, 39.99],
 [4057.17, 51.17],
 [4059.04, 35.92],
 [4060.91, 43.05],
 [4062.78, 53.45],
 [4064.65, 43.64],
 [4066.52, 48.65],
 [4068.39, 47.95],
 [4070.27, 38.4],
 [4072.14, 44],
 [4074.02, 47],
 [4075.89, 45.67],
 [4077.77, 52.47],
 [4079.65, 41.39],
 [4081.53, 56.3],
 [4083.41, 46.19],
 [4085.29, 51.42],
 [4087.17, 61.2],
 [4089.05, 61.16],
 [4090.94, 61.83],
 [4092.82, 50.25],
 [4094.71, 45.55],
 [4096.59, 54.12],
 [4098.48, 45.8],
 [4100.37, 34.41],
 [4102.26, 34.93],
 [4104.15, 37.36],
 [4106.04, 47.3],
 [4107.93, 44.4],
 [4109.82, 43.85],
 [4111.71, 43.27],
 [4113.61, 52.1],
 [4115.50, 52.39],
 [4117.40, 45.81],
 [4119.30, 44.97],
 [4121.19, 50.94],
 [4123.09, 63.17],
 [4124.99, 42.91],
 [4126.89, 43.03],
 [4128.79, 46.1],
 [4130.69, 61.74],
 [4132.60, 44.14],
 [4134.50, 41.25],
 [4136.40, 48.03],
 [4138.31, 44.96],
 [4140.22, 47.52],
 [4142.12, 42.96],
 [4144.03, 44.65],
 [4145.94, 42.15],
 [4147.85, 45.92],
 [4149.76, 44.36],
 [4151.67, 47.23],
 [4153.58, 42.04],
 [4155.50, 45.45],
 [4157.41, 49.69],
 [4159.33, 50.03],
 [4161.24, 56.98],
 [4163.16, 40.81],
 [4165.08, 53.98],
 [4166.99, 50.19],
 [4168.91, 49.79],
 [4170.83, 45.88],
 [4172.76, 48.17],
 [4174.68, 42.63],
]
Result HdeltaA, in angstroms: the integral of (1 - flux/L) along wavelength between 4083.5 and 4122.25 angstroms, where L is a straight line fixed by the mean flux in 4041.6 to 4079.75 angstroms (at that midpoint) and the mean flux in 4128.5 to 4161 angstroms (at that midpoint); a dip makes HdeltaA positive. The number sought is -1.5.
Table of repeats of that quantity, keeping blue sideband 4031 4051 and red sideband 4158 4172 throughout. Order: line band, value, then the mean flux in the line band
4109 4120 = 0.35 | 47.1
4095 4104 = 1.17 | 42.1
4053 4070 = 1.10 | 44.6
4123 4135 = 0.19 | 48.2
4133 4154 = 1.93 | 44.7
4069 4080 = 0.65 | 45.1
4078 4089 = -0.93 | 52.2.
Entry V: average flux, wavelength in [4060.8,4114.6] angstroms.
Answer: 47.6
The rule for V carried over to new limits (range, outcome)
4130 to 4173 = 47.2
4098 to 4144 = 46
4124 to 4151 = 45.7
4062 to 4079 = 46.7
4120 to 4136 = 49.1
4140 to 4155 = 44.5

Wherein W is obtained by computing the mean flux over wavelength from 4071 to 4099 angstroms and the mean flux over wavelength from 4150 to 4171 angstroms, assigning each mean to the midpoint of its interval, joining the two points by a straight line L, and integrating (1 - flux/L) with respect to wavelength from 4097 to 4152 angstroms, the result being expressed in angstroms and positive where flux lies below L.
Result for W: 4.1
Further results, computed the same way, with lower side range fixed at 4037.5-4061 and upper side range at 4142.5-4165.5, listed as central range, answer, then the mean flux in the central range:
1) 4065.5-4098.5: -2.9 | 50.1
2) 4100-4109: 1.2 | 40.1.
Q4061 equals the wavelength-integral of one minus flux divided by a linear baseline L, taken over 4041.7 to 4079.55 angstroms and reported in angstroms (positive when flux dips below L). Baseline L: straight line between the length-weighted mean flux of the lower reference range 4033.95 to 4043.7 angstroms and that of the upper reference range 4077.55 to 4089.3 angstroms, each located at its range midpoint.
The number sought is 3.2 angstroms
